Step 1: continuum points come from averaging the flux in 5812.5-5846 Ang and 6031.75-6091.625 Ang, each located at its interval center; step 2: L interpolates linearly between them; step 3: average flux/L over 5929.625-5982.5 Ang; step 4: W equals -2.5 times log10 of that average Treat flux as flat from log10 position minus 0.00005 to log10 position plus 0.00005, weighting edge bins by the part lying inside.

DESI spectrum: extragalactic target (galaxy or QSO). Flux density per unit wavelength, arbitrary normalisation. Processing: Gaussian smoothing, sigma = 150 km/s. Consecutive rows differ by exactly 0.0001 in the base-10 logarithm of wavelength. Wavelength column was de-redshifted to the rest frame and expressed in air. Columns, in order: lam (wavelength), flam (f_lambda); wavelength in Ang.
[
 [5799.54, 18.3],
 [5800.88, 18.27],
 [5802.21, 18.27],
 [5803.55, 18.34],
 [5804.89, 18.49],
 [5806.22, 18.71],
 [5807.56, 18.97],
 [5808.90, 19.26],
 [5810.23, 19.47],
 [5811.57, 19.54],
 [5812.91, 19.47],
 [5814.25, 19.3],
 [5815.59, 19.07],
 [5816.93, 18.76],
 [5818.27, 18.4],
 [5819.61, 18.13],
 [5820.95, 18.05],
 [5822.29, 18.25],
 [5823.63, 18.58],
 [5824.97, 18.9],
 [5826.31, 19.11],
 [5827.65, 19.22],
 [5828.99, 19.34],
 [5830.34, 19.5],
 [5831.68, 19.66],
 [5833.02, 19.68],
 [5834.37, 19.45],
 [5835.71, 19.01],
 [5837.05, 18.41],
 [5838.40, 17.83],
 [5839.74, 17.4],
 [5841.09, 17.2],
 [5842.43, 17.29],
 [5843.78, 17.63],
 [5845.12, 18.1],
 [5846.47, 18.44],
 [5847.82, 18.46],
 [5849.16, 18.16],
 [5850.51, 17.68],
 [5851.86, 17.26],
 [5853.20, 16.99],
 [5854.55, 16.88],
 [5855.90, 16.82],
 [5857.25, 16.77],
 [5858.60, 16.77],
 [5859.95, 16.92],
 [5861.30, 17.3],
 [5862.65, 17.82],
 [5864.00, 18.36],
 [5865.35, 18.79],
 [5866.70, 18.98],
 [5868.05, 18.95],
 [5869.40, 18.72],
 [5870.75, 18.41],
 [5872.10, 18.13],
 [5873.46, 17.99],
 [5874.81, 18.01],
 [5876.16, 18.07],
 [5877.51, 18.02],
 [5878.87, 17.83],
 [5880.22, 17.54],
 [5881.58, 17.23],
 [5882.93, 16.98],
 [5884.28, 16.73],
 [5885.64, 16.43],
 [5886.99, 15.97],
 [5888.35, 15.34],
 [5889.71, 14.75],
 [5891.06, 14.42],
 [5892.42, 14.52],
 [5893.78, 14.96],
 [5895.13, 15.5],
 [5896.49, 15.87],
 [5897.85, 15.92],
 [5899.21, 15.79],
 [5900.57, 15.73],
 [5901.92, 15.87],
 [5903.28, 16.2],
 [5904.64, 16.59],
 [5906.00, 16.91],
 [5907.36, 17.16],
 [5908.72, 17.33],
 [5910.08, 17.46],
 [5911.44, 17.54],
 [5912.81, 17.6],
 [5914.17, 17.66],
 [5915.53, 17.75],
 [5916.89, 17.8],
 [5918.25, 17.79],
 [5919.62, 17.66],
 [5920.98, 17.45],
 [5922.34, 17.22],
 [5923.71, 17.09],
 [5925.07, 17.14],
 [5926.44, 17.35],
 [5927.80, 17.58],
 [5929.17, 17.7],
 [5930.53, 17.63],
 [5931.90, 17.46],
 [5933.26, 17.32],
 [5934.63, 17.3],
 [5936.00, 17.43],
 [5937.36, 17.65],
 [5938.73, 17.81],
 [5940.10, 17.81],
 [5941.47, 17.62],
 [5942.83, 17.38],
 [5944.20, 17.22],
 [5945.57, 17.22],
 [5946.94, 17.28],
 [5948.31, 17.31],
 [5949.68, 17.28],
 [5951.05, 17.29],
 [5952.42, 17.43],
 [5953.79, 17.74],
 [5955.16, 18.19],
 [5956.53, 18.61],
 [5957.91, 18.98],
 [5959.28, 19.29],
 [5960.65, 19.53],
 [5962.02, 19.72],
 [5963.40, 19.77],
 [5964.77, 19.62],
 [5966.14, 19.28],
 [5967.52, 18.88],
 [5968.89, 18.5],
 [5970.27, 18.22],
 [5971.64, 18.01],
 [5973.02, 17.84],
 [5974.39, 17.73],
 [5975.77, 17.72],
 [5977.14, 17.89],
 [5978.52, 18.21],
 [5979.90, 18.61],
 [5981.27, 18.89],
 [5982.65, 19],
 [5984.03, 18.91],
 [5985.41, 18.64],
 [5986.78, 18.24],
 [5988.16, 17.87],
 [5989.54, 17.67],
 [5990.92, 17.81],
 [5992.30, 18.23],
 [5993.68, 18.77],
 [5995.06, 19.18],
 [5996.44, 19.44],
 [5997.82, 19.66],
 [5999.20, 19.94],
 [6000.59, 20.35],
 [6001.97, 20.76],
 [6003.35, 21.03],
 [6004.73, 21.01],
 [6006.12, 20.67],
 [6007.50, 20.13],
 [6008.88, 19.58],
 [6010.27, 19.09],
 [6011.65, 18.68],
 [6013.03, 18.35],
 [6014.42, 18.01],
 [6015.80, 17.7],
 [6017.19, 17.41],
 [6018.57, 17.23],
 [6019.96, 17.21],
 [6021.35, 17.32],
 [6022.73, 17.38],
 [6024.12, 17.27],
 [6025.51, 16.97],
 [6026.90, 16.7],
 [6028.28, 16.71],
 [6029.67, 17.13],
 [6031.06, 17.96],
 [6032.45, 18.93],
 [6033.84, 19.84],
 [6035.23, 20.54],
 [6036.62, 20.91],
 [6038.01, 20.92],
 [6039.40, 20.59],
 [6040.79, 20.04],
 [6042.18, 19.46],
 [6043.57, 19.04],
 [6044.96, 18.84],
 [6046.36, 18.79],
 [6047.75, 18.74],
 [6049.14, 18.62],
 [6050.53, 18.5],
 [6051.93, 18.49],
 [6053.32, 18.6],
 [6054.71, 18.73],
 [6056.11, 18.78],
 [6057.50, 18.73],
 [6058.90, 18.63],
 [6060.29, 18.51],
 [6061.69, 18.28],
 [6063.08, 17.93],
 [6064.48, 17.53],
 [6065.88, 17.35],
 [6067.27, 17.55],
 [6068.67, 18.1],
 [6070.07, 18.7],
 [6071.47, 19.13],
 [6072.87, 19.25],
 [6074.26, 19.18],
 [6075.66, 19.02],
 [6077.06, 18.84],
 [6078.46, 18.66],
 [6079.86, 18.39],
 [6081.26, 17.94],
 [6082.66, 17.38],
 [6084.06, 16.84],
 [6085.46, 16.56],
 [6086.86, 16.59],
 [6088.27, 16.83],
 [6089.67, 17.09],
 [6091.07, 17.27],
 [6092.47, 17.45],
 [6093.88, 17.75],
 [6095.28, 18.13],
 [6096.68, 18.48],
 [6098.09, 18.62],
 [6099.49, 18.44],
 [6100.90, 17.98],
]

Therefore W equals 0.03 mag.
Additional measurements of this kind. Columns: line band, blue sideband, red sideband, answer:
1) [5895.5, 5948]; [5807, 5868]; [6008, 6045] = 0.08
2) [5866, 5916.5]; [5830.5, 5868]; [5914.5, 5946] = 0.05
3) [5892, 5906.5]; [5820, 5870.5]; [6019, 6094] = 0.15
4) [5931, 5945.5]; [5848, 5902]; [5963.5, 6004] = 0.03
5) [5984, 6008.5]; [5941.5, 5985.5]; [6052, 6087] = -0.06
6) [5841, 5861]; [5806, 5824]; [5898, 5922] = 0.05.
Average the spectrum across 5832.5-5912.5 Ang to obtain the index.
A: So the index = 17.2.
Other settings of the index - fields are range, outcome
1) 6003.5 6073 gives 18.6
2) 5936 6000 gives 18.3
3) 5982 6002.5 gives 18.9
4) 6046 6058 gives 18.7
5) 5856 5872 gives 17.9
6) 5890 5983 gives 17.5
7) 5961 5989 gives 18.6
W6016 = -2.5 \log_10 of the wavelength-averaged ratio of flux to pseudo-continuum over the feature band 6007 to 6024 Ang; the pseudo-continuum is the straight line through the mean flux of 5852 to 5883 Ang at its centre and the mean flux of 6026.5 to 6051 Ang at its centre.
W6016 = 0.04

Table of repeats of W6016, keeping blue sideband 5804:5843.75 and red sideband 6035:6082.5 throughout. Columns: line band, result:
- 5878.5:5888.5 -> 0.12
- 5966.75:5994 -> 0.03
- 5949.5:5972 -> 0.01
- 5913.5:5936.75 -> 0.08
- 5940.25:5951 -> 0.09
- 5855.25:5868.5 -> 0.06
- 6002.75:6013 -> -0.06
